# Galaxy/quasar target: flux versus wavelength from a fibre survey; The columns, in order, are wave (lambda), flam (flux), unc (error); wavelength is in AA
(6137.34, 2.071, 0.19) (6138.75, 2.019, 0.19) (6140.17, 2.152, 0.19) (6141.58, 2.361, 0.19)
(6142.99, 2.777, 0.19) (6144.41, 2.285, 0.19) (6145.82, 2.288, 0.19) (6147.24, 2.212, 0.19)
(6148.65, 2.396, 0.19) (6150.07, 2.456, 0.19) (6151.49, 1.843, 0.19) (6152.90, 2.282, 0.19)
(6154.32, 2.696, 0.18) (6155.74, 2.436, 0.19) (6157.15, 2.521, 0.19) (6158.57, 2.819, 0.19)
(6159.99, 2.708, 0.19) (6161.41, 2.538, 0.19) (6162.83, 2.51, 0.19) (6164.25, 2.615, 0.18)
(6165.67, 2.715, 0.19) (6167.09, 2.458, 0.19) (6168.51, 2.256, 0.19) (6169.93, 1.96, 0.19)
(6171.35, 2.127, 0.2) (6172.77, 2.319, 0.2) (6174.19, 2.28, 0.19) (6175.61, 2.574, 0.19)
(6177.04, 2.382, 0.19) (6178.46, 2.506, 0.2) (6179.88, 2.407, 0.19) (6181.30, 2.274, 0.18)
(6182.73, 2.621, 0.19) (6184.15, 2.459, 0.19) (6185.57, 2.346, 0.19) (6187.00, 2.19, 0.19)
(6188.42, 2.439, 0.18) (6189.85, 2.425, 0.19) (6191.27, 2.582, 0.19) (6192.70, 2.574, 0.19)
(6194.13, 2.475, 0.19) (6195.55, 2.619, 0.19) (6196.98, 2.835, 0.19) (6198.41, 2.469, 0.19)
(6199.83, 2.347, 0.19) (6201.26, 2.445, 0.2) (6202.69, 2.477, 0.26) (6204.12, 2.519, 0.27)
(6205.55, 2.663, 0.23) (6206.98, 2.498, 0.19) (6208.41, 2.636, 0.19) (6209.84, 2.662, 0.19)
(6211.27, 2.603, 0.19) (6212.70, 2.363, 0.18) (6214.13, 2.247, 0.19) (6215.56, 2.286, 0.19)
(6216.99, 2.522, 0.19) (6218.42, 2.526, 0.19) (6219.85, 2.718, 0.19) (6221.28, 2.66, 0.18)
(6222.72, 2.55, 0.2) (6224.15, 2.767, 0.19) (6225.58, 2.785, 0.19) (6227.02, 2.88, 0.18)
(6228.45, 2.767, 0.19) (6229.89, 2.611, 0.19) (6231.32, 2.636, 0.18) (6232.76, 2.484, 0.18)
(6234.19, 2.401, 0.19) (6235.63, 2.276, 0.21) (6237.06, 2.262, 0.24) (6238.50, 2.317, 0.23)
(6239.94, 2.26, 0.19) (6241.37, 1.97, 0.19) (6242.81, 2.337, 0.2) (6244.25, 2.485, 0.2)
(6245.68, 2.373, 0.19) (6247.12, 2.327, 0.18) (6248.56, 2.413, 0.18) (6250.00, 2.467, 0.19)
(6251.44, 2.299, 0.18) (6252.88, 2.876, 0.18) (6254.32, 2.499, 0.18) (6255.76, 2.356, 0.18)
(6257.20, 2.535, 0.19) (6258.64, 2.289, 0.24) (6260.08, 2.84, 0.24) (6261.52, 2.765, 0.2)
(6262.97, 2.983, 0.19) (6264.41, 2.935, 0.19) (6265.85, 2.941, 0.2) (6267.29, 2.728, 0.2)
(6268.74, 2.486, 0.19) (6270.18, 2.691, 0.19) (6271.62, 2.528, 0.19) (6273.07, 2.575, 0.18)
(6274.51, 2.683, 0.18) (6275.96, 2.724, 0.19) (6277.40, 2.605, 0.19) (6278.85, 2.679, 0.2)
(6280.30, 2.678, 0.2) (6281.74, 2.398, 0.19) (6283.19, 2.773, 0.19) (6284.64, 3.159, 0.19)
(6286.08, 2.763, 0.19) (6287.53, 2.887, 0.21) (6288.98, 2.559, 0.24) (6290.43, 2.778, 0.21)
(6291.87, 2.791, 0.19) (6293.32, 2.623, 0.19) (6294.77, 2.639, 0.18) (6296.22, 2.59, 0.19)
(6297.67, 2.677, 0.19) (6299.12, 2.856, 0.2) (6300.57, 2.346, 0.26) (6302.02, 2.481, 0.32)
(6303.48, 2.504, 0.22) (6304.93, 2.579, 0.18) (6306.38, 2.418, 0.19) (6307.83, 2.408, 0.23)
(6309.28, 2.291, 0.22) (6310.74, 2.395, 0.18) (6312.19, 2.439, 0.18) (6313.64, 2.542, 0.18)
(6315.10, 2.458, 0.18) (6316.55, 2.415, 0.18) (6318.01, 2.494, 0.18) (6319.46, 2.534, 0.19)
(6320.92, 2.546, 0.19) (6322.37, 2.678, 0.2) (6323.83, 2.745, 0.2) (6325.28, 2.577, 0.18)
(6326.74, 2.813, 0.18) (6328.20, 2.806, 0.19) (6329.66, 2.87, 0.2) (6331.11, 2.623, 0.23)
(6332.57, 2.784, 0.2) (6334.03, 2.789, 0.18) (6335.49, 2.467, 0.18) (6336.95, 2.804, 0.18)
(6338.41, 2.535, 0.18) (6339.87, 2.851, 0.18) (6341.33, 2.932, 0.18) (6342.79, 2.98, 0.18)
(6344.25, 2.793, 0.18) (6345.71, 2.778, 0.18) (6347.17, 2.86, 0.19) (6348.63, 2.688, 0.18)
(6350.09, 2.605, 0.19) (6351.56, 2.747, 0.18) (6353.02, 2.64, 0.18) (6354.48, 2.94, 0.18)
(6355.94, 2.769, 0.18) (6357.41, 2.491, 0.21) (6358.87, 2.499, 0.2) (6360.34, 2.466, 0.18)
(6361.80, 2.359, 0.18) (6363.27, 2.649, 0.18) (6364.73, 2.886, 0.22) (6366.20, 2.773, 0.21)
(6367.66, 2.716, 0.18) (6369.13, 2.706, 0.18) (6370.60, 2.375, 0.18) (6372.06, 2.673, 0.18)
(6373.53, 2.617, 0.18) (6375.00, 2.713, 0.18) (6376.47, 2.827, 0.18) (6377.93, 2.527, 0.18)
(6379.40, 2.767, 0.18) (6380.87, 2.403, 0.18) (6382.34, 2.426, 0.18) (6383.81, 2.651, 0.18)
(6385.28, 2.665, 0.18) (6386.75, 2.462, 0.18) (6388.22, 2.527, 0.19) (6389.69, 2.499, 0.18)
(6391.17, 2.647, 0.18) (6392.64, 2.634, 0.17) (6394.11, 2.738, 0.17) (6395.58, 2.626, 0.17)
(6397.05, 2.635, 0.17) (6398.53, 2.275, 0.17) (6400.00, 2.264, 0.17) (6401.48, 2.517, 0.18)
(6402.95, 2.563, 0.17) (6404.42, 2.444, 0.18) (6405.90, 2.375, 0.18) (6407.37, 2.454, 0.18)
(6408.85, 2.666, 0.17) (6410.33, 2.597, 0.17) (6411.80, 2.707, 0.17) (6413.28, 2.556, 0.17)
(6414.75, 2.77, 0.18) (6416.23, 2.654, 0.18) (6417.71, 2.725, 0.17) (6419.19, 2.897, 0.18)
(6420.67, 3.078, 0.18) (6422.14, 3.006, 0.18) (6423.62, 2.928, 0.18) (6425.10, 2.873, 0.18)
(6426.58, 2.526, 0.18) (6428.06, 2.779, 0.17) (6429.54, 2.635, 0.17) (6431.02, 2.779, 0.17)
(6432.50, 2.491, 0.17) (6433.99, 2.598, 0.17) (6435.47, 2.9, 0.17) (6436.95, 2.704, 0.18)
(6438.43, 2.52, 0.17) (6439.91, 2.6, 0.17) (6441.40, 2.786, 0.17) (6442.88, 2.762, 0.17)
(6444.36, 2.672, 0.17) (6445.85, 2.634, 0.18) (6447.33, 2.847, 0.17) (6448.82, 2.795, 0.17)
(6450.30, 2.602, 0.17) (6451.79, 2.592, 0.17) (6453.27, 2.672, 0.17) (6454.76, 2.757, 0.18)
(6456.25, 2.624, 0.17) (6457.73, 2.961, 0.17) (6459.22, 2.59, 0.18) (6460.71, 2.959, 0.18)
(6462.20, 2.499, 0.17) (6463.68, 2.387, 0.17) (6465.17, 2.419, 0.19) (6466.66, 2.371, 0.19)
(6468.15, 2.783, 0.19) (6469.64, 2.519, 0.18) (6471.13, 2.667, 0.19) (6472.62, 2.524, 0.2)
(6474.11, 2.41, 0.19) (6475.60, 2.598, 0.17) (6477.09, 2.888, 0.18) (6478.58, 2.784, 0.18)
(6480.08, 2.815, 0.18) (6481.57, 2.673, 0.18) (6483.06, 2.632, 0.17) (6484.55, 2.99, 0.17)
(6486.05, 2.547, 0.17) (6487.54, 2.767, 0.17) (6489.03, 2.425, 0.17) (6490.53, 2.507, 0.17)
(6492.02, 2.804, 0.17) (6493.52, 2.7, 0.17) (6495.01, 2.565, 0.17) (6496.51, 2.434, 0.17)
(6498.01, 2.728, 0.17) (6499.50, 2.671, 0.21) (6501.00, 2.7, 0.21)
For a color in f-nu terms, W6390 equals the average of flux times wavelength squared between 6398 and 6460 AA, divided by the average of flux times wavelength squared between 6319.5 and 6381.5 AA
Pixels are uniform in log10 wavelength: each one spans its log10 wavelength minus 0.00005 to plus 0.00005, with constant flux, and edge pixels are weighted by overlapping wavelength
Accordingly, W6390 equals 1.0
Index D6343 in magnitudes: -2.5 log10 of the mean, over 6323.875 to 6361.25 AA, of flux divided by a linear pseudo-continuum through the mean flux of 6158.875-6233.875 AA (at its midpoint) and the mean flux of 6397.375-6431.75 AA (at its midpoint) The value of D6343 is -0.05 mag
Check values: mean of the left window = 2.51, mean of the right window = 2.65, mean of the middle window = 2.72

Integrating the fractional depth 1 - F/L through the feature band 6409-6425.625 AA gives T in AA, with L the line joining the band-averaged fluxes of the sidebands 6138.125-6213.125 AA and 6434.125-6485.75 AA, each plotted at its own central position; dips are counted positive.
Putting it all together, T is -0.98 AA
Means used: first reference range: 2.44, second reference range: 2.67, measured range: 2.79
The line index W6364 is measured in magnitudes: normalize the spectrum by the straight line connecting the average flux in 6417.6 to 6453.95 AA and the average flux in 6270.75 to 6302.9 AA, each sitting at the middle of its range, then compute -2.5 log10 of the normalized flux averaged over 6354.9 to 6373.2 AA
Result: 0.035 mag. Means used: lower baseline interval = 2.67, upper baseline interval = 2.74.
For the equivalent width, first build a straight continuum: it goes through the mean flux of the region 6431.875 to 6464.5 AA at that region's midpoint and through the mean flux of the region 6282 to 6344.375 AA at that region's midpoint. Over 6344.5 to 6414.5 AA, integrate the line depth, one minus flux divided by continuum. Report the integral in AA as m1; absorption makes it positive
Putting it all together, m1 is 1.5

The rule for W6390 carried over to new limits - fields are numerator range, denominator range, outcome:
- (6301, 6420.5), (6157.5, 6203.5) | 1.13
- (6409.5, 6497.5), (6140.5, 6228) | 1.18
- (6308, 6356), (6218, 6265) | 1.08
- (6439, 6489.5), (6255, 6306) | 1.06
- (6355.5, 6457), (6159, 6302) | 1.10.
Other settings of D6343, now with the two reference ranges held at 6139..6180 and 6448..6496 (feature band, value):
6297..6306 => -0.02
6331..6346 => -0.09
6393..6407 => 0.04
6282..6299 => -0.10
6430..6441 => -0.02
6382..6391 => 0.01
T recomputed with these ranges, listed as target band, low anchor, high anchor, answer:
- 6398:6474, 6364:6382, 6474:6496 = 0.53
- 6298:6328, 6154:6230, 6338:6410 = 0.62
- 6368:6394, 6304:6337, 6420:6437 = 0.87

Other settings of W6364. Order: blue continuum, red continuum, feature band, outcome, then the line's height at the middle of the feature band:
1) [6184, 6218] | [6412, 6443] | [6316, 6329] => 0.00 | 2.62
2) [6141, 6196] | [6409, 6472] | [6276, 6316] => -0.02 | 2.55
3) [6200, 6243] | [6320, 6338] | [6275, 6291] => -0.04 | 2.62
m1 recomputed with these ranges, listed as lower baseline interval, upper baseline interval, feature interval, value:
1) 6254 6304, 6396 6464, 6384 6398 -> 0.4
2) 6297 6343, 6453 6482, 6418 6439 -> -1.1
